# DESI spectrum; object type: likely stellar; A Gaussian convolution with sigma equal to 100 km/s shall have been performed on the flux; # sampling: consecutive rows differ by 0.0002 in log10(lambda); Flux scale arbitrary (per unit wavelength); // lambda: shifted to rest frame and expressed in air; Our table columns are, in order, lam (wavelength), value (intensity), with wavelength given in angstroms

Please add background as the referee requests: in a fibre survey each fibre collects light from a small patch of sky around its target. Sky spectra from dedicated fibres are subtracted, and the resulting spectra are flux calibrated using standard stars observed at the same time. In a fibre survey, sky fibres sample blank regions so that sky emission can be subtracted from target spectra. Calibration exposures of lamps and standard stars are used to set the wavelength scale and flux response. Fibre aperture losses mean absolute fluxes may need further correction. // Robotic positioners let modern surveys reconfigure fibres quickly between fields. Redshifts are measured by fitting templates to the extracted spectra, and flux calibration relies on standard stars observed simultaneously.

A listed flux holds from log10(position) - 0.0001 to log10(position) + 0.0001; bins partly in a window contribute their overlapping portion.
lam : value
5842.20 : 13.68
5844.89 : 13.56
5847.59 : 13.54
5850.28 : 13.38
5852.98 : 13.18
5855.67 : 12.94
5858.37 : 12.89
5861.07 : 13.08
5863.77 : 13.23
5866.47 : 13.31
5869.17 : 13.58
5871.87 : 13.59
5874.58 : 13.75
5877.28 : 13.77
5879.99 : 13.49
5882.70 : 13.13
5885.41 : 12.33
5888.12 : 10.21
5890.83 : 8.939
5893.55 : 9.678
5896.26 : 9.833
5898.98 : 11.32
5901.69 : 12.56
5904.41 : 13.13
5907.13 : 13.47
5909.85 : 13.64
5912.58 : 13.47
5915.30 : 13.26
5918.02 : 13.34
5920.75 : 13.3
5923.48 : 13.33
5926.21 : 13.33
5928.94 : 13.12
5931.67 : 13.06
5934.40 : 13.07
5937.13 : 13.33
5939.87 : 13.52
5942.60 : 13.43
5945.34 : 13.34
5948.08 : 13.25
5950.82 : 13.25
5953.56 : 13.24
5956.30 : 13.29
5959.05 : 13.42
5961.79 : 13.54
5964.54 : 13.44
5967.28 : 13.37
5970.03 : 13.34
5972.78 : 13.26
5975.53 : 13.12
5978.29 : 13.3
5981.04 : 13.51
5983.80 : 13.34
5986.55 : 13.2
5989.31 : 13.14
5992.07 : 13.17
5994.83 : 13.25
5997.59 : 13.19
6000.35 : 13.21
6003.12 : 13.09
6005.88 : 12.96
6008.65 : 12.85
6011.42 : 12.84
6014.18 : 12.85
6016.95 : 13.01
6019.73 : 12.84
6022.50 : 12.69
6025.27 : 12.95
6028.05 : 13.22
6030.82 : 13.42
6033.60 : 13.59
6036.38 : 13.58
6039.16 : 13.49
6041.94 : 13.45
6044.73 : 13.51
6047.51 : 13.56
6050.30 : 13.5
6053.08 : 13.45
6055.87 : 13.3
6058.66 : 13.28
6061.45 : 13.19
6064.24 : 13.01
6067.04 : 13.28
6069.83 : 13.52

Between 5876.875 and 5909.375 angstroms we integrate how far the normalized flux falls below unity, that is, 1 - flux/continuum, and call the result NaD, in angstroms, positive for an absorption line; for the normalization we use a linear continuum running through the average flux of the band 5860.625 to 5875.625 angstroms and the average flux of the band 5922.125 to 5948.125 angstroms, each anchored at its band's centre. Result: 3.8 angstroms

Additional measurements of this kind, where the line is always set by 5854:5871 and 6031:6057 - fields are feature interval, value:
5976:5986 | 0.0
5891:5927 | 2.2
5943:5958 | 0.1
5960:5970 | -0.1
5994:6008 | 0.3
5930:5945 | 0.0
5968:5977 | 0.1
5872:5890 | 0.7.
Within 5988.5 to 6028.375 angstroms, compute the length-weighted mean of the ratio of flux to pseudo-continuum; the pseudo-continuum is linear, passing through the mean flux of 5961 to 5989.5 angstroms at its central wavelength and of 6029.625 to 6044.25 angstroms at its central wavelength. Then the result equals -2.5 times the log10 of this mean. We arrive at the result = 0.03 mag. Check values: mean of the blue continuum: 13.3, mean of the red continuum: 13.5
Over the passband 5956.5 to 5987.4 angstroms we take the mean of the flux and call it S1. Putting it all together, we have 13.3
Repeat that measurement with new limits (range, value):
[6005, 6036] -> 13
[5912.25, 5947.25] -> 13.3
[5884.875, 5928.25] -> 12.2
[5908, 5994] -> 13.3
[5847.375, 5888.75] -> 13.1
